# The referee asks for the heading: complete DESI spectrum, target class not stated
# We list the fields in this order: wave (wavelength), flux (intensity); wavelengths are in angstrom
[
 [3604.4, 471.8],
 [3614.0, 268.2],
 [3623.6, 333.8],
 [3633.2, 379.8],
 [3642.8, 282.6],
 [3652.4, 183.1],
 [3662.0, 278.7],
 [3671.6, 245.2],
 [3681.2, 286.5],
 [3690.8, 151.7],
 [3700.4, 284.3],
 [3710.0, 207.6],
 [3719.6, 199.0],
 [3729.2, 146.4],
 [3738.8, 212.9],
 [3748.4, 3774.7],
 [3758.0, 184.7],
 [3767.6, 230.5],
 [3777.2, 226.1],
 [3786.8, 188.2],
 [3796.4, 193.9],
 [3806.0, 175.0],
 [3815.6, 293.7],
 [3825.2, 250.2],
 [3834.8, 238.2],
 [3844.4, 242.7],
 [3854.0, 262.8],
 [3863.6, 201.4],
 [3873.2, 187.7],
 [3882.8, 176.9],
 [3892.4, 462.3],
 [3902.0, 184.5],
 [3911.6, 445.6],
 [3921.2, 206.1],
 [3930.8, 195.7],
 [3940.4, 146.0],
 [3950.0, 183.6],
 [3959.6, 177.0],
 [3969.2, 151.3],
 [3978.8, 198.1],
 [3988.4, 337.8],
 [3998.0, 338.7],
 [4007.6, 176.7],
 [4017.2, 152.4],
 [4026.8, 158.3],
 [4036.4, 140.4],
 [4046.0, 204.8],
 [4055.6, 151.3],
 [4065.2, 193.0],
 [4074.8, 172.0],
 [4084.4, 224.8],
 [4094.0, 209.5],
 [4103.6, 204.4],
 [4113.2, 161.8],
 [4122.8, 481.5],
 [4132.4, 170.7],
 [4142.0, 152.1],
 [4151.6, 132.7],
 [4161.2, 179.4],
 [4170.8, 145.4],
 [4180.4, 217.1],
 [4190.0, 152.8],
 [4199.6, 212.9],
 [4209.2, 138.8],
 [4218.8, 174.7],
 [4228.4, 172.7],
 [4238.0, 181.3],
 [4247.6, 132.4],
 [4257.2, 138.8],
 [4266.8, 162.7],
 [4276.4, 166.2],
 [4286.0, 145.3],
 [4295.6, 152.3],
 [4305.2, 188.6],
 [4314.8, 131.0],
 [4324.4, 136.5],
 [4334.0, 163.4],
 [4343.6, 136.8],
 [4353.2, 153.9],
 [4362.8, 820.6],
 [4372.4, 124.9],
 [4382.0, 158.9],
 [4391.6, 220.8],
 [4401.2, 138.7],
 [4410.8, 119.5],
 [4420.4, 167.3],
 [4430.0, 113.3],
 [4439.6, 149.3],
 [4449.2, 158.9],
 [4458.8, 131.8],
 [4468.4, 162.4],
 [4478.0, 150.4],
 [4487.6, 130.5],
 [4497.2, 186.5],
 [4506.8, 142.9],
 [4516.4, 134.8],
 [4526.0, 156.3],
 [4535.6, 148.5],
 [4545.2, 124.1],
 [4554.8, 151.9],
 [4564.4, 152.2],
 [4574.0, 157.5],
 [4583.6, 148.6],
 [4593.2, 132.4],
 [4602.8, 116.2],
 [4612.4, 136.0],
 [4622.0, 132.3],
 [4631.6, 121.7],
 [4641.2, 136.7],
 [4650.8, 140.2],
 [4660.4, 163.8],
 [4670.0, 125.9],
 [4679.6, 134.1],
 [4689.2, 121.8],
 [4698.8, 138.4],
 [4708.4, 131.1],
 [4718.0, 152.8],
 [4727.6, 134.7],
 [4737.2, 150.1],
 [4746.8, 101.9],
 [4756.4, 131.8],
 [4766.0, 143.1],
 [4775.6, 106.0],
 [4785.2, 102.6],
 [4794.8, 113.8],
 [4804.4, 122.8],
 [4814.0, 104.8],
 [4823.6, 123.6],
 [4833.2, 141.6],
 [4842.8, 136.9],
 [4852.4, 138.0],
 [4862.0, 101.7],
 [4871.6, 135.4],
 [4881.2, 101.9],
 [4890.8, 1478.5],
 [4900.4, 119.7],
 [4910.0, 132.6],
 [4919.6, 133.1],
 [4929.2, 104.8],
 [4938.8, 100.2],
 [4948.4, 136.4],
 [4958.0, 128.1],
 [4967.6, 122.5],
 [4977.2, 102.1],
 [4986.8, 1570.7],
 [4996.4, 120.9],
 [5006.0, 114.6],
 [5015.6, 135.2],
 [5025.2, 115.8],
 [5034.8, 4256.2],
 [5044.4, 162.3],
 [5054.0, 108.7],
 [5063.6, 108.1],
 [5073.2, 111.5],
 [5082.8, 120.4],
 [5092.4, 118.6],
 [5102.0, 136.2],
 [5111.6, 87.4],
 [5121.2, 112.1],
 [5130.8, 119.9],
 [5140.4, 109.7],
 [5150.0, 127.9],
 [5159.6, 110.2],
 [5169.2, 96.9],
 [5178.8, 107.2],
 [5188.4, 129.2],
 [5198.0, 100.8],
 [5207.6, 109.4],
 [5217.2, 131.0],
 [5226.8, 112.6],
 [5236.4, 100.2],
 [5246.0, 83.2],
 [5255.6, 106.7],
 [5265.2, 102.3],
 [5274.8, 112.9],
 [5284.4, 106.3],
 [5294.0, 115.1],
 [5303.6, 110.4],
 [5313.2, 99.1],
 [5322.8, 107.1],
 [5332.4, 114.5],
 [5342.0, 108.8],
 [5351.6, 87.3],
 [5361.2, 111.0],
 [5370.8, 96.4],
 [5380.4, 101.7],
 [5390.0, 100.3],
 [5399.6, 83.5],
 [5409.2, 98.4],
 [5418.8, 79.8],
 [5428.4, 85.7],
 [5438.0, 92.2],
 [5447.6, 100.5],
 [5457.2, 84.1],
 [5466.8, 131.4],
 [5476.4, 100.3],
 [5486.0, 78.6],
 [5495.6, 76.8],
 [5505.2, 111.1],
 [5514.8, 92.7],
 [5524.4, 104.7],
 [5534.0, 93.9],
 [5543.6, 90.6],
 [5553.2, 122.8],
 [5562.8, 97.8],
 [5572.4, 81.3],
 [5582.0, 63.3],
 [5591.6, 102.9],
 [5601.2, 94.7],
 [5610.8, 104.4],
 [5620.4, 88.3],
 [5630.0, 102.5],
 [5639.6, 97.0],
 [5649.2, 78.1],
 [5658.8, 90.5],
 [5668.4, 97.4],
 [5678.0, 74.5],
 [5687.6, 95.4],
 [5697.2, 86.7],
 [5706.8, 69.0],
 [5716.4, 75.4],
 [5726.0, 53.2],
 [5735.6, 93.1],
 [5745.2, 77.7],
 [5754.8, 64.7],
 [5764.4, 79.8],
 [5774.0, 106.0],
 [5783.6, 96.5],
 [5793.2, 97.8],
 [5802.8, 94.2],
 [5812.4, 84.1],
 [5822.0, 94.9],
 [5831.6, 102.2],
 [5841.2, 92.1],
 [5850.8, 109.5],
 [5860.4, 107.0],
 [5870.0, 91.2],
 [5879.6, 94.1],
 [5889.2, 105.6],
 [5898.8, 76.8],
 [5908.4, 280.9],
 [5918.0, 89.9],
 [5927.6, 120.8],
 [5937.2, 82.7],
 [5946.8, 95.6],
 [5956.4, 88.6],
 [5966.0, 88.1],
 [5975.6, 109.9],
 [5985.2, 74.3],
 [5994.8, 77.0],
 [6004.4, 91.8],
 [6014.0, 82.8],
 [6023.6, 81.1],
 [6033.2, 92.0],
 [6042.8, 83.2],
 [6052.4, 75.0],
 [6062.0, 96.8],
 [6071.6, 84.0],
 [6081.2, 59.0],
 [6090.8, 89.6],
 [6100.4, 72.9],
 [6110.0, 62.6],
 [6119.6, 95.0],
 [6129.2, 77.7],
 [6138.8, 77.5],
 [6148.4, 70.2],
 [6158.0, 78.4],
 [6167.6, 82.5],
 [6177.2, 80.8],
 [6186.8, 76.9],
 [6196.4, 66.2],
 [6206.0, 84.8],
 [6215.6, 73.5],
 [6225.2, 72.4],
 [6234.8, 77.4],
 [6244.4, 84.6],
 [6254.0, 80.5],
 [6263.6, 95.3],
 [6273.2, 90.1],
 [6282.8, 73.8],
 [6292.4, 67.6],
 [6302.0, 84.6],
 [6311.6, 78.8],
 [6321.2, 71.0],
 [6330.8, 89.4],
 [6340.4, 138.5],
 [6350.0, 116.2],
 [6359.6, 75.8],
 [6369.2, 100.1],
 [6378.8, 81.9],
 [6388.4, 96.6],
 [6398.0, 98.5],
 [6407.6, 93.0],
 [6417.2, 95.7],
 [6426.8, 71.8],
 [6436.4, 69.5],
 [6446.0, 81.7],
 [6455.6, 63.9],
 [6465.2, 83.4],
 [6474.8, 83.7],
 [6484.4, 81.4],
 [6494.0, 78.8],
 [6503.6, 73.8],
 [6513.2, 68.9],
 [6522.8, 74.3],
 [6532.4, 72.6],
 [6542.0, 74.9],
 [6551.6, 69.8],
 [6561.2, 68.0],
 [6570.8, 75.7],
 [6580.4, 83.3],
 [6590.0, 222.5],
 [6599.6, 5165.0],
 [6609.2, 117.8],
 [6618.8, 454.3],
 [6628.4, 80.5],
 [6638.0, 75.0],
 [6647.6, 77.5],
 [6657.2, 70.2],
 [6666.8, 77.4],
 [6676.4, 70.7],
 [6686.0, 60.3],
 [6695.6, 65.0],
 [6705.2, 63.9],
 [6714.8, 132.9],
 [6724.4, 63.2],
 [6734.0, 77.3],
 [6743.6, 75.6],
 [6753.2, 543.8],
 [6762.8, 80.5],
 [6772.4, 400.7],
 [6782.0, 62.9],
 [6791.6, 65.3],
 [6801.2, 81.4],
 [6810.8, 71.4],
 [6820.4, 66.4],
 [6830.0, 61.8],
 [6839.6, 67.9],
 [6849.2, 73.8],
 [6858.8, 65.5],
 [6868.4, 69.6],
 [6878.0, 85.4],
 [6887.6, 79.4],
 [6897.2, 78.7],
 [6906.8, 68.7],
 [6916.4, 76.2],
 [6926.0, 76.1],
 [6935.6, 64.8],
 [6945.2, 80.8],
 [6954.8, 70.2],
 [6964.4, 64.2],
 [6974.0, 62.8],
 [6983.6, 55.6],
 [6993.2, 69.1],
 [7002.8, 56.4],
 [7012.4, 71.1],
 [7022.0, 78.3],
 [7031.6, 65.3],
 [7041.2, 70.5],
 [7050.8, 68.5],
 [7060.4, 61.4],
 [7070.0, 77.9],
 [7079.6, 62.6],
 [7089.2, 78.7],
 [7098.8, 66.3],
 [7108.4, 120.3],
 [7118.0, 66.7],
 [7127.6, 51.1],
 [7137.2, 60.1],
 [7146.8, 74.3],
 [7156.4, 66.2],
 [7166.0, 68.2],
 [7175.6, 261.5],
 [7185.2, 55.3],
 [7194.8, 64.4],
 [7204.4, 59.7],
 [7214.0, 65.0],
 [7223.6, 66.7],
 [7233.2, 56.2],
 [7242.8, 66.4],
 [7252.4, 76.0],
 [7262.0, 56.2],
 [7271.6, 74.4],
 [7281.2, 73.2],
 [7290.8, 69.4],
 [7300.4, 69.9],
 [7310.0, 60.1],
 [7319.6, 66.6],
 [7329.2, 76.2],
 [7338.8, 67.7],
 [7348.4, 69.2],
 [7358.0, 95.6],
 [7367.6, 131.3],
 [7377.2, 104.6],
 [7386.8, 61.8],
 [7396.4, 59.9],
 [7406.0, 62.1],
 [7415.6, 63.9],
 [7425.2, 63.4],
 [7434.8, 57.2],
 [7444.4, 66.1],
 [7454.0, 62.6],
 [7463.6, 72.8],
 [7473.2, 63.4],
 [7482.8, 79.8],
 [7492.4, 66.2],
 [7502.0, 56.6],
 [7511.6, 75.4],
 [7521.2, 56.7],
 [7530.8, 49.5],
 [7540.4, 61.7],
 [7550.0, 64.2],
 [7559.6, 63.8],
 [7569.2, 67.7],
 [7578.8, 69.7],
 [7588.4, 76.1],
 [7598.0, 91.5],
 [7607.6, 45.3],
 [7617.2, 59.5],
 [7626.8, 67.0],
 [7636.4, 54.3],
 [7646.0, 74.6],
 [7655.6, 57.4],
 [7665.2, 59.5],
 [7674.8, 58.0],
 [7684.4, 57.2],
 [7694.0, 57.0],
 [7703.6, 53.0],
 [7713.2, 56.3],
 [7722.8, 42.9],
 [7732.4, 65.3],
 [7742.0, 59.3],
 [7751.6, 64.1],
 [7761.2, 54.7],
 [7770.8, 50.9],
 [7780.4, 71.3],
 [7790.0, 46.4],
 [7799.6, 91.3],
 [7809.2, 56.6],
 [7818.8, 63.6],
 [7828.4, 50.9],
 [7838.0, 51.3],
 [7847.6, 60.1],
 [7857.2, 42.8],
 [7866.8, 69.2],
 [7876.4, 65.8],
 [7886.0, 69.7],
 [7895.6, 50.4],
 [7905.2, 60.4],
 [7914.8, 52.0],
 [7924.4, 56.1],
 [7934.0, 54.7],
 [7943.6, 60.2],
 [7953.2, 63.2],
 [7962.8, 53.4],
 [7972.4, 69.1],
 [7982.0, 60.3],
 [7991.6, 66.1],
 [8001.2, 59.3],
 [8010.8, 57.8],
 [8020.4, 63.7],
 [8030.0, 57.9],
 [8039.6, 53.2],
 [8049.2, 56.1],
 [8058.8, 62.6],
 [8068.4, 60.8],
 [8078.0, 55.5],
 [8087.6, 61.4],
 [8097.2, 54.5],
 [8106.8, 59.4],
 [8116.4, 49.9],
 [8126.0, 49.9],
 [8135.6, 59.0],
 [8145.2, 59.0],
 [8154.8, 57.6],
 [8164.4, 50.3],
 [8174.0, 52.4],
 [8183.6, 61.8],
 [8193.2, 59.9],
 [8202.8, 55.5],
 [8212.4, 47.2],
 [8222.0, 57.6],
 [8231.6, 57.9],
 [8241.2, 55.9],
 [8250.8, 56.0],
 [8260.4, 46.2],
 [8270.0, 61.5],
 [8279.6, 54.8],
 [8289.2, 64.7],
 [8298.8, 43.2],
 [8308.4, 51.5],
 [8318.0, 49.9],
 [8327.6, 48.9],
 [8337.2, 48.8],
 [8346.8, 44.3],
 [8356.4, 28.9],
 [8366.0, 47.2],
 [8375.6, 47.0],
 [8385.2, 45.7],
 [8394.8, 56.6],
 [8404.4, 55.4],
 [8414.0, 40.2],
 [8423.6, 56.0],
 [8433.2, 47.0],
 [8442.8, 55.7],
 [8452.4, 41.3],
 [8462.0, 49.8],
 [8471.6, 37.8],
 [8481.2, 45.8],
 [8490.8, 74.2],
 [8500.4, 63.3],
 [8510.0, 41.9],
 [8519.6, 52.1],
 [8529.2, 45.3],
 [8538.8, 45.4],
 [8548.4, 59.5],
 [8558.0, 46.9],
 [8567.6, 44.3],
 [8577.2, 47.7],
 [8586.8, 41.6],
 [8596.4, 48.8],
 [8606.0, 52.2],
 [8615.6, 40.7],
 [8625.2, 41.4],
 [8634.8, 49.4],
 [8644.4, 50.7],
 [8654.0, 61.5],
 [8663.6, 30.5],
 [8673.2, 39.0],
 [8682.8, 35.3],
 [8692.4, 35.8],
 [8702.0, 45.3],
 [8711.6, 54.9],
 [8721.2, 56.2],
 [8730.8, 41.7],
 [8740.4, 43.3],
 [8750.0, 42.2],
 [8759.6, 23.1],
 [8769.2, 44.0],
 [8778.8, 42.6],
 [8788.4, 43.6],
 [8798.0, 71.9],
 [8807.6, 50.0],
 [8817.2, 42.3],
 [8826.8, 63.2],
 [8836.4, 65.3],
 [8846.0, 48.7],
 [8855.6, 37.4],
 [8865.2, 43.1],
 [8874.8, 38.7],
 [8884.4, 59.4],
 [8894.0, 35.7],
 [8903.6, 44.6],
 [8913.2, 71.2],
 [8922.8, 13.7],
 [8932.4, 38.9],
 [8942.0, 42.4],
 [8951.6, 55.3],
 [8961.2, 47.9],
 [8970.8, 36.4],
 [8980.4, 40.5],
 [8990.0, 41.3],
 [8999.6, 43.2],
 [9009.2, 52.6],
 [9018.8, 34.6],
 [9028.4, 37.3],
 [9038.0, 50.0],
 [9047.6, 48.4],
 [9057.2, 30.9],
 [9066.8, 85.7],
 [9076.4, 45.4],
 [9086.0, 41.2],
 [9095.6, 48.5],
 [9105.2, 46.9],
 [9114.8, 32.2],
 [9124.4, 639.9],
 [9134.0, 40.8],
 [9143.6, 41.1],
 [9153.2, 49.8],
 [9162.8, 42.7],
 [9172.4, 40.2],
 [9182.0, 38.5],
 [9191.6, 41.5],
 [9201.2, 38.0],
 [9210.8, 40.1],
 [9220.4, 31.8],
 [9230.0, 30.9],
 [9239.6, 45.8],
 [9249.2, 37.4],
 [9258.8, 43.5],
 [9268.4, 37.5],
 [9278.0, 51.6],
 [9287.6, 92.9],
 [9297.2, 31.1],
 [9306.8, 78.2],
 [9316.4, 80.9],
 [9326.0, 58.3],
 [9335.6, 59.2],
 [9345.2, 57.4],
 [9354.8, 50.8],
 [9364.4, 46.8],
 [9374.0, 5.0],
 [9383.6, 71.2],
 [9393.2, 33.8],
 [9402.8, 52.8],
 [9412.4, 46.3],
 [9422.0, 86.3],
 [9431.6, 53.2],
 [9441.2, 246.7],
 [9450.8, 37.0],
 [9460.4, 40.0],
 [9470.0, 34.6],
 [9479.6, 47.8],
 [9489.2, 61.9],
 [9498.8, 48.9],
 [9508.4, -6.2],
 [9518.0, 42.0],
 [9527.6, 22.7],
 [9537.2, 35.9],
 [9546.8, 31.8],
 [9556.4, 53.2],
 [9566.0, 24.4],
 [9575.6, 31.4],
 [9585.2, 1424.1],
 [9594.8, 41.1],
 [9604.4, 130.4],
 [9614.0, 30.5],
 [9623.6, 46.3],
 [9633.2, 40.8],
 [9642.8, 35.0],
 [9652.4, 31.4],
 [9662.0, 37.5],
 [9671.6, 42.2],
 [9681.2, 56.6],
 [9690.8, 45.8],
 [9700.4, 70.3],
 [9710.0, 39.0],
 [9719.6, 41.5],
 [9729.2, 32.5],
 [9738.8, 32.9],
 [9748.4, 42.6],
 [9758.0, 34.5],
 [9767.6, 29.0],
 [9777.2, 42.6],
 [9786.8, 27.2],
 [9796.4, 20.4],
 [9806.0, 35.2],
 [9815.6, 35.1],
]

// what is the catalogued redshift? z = 0.006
